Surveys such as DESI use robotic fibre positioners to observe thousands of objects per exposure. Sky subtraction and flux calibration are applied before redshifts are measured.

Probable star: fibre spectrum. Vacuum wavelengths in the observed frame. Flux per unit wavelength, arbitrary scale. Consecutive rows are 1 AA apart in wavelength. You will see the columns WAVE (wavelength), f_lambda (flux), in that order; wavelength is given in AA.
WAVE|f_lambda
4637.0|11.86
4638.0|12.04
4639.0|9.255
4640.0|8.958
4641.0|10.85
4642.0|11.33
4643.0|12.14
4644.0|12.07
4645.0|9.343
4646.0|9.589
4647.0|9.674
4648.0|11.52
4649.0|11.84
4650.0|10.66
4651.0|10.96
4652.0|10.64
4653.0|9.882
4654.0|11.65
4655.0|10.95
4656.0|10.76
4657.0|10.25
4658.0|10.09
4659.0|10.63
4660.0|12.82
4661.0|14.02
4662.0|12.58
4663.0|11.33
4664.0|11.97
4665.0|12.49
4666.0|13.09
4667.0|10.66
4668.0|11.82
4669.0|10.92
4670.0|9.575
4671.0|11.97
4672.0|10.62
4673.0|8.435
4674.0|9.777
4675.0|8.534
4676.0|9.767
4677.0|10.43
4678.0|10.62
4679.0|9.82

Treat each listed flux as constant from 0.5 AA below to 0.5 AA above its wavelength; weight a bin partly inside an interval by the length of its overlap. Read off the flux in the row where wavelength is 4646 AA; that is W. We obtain 9.589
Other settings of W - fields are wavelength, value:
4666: 13.09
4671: 11.97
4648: 11.52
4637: 11.86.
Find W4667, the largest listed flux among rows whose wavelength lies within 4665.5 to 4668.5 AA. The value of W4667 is 13.09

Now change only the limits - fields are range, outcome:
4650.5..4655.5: 11.65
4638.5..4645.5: 12.14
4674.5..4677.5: 10.43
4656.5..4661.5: 14.02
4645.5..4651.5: 11.84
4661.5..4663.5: 12.58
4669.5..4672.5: 11.97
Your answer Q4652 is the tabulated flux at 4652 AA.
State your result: 10.64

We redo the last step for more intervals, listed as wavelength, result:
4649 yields 11.84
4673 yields 8.435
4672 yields 10.62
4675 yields 8.534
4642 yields 11.33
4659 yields 10.63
